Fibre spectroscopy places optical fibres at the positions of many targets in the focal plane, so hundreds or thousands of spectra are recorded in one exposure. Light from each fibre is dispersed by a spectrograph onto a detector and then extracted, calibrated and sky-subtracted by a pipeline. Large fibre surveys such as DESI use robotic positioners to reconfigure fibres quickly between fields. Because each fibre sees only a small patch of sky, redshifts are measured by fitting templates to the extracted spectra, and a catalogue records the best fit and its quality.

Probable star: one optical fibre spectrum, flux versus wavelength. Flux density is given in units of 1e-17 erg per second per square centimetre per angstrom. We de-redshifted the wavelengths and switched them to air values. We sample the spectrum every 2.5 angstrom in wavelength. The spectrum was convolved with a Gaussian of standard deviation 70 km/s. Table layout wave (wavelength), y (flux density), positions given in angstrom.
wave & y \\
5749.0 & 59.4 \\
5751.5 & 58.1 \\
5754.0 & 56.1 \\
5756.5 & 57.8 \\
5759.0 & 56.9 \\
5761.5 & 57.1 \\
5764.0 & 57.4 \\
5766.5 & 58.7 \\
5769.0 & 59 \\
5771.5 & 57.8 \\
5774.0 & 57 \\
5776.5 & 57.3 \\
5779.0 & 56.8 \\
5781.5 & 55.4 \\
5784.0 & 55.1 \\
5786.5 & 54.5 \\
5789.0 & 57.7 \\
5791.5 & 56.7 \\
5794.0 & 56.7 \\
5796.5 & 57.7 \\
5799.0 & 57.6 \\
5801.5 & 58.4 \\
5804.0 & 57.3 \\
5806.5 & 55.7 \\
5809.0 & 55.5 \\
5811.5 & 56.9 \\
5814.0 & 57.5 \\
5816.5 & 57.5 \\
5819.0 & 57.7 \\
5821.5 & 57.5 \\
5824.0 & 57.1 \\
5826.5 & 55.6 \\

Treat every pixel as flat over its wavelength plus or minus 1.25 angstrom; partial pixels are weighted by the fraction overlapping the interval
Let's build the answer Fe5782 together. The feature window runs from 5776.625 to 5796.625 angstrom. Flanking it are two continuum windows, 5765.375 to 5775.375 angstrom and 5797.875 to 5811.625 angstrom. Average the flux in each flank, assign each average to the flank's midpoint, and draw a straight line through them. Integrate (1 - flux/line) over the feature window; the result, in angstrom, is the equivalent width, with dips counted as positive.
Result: 0.4 angstrom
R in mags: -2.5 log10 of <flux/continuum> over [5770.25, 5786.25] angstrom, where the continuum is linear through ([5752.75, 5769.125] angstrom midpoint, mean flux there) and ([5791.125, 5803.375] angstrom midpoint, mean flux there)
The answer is 0.02 mag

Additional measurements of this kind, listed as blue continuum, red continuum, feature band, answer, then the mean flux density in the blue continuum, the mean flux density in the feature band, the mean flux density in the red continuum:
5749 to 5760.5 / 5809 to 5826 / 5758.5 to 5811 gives 0.01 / 57.5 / 57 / 57.2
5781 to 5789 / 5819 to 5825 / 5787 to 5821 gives -0.01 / 55.4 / 57.1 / 57.4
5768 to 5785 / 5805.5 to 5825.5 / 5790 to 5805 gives -0.01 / 56.9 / 57.4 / 56.9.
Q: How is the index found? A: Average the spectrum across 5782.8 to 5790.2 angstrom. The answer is 55.8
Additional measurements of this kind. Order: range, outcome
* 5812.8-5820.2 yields 57.6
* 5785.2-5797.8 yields 56.7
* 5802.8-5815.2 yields 56.6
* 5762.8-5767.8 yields 58.1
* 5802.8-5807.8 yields 56.5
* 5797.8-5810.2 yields 56.9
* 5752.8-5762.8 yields 57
